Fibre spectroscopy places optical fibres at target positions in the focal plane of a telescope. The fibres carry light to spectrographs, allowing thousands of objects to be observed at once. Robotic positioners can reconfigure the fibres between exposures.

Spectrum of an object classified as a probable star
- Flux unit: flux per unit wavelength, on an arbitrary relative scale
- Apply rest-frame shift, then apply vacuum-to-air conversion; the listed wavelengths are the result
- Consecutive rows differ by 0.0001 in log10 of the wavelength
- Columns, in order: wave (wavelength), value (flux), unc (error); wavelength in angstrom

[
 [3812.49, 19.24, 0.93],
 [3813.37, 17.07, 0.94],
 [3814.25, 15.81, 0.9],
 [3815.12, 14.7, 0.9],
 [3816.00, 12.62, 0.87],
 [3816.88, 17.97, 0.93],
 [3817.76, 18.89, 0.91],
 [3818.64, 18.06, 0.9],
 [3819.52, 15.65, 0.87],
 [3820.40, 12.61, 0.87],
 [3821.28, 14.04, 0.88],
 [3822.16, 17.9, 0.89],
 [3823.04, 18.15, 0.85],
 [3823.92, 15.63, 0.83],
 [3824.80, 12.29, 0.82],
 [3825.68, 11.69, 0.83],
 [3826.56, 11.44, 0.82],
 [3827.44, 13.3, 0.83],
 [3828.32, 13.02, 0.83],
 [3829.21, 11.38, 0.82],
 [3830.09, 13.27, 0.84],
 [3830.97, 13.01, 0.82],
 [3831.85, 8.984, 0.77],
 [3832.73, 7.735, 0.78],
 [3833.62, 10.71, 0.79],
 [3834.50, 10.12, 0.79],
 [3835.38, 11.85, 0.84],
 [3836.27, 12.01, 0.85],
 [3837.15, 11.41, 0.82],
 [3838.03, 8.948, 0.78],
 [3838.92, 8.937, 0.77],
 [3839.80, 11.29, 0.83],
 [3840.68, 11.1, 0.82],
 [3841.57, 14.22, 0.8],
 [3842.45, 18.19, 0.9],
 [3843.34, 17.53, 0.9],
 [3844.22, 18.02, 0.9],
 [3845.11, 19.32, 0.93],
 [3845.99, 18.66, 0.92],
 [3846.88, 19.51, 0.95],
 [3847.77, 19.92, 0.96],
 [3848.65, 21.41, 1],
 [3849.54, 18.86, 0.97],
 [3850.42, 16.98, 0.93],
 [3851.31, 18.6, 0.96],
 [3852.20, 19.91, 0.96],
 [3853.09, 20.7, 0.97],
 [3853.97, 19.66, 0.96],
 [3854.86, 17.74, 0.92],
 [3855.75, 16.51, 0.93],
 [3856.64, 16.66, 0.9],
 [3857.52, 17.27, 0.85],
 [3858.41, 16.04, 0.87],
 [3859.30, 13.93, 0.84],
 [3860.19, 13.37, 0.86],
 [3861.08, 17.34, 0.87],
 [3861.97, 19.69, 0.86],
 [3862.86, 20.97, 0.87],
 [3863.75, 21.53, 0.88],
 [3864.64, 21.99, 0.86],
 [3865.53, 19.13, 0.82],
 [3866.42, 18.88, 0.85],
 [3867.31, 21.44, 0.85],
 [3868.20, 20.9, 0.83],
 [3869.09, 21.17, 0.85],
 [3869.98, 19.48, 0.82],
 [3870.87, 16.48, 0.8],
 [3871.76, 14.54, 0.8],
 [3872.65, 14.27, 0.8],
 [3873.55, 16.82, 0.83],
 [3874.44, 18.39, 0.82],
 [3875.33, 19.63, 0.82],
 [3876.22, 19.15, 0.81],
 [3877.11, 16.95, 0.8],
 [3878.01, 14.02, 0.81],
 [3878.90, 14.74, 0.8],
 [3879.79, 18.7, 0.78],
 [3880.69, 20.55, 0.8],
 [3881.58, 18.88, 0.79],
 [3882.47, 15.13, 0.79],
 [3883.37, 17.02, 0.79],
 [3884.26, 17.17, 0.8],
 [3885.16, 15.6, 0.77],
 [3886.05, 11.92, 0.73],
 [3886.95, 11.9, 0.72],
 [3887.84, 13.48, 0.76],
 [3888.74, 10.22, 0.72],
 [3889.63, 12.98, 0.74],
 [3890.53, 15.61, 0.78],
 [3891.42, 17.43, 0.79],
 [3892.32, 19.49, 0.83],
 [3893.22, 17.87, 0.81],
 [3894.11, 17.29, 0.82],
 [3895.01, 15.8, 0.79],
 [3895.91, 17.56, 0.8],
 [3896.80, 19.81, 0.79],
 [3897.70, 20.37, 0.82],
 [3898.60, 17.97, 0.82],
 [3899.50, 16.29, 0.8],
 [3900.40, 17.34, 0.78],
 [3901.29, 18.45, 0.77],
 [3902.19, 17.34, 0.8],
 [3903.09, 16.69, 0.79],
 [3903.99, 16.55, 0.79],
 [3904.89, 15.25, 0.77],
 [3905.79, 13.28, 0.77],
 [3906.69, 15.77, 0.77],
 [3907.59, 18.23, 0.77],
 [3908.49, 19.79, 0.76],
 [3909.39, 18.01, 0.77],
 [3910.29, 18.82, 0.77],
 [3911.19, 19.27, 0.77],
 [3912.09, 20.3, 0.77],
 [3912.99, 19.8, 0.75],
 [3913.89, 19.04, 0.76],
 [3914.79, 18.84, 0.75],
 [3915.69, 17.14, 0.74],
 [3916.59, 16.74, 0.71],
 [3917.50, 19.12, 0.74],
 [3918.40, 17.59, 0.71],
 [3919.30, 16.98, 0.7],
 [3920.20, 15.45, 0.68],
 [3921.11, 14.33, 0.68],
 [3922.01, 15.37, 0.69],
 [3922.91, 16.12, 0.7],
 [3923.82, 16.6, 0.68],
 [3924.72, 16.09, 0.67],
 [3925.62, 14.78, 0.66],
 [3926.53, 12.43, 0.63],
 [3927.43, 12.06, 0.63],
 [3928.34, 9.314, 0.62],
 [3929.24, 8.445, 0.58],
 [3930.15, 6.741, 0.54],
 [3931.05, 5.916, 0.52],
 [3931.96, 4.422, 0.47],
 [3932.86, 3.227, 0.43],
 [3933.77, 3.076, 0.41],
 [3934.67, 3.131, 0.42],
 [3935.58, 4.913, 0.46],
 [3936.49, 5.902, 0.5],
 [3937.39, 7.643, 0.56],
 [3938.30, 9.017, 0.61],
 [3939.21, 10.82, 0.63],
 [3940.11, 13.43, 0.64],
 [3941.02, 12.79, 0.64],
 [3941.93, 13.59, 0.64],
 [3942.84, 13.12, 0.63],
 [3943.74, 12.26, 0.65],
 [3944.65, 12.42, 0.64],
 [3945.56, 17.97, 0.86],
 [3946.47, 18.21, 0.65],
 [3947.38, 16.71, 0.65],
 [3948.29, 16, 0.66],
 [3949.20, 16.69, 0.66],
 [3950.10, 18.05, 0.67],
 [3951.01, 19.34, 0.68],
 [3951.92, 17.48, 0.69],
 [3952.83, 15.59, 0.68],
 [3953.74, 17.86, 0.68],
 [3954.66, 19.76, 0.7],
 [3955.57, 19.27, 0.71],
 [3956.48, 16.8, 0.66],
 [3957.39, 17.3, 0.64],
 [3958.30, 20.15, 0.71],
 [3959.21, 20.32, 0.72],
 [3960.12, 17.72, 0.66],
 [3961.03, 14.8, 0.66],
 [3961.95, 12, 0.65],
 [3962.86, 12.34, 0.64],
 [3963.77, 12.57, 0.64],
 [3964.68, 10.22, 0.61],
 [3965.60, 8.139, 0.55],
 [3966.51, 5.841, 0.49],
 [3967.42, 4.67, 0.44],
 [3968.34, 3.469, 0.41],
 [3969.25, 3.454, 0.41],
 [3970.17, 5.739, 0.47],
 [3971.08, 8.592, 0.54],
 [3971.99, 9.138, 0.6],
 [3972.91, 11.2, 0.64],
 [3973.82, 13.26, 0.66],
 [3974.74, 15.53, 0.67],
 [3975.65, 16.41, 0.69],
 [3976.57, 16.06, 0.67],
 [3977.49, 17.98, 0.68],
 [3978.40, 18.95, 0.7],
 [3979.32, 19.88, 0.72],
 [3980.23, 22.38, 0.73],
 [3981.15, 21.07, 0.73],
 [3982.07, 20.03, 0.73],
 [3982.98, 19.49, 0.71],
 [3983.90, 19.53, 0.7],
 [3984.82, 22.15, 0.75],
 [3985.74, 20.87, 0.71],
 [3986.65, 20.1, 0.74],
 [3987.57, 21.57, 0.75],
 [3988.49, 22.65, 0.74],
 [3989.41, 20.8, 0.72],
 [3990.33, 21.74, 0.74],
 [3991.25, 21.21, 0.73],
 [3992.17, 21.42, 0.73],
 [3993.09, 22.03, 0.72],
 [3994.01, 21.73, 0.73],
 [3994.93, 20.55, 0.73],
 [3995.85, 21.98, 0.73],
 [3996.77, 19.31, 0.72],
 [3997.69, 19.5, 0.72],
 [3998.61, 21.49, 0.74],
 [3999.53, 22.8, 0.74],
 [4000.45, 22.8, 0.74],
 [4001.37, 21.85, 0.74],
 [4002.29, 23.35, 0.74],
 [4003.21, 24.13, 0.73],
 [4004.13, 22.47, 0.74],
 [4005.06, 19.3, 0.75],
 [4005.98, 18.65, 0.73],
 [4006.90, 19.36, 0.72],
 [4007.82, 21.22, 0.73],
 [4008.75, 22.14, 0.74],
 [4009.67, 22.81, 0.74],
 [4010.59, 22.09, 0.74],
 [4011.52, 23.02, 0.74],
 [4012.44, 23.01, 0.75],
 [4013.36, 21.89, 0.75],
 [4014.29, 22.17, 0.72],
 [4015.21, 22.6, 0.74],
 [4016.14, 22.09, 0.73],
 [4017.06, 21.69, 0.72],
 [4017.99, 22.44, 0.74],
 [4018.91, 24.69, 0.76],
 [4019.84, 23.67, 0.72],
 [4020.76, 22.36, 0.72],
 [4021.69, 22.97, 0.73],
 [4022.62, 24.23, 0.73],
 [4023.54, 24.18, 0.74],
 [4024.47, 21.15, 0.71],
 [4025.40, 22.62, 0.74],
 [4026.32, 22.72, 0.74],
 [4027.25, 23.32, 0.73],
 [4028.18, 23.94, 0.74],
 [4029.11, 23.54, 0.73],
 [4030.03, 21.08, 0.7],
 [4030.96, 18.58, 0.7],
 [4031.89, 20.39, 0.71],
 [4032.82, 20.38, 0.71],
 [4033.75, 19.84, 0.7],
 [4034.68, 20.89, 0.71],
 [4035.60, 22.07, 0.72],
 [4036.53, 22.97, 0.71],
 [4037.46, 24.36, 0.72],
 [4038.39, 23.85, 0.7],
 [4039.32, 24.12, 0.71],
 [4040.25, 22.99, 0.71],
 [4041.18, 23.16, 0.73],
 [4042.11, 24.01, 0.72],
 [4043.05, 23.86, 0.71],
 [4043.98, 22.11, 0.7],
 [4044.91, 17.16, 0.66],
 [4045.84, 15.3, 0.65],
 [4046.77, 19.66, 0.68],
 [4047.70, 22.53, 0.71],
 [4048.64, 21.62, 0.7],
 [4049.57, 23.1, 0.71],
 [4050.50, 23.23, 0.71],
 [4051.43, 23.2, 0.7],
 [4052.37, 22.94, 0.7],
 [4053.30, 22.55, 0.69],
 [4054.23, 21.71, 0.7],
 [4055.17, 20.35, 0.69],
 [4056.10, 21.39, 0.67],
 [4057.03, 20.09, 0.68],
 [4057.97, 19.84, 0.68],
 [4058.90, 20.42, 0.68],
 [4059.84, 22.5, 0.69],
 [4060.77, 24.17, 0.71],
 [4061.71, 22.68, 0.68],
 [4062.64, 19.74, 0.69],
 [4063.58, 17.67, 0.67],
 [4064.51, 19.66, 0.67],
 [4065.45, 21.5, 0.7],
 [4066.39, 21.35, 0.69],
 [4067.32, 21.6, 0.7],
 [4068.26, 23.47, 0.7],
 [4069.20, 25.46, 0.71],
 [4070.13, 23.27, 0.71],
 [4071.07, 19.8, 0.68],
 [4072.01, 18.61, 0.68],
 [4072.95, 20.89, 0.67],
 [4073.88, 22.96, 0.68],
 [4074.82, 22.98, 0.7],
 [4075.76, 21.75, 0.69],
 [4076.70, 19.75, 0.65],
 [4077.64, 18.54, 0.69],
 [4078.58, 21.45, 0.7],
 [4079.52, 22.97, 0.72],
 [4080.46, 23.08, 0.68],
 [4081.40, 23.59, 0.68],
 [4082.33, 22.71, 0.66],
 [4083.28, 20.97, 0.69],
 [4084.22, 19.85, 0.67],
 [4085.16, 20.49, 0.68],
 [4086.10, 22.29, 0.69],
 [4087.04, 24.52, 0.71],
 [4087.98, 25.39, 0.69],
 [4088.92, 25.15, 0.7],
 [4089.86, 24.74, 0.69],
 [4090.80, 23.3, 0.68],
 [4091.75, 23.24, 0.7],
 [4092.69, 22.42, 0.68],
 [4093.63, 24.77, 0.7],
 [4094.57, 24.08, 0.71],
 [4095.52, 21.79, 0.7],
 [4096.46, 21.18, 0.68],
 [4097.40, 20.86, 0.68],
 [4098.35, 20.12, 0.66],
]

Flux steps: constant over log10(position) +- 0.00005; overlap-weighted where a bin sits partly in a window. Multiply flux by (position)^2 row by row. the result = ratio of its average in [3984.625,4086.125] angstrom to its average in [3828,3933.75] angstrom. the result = 1.5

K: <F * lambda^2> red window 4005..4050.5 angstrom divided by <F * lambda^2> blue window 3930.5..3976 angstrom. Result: 1.88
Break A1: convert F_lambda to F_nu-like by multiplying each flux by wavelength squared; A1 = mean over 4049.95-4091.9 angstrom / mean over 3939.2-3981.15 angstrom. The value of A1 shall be 1.61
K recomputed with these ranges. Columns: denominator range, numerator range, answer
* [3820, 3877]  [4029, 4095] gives 1.52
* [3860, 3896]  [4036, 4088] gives 1.39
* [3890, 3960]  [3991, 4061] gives 1.52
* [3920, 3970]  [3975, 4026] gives 1.77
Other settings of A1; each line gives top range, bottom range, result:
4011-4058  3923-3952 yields 2.00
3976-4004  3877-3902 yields 1.34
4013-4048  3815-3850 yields 1.70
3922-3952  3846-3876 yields 0.66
